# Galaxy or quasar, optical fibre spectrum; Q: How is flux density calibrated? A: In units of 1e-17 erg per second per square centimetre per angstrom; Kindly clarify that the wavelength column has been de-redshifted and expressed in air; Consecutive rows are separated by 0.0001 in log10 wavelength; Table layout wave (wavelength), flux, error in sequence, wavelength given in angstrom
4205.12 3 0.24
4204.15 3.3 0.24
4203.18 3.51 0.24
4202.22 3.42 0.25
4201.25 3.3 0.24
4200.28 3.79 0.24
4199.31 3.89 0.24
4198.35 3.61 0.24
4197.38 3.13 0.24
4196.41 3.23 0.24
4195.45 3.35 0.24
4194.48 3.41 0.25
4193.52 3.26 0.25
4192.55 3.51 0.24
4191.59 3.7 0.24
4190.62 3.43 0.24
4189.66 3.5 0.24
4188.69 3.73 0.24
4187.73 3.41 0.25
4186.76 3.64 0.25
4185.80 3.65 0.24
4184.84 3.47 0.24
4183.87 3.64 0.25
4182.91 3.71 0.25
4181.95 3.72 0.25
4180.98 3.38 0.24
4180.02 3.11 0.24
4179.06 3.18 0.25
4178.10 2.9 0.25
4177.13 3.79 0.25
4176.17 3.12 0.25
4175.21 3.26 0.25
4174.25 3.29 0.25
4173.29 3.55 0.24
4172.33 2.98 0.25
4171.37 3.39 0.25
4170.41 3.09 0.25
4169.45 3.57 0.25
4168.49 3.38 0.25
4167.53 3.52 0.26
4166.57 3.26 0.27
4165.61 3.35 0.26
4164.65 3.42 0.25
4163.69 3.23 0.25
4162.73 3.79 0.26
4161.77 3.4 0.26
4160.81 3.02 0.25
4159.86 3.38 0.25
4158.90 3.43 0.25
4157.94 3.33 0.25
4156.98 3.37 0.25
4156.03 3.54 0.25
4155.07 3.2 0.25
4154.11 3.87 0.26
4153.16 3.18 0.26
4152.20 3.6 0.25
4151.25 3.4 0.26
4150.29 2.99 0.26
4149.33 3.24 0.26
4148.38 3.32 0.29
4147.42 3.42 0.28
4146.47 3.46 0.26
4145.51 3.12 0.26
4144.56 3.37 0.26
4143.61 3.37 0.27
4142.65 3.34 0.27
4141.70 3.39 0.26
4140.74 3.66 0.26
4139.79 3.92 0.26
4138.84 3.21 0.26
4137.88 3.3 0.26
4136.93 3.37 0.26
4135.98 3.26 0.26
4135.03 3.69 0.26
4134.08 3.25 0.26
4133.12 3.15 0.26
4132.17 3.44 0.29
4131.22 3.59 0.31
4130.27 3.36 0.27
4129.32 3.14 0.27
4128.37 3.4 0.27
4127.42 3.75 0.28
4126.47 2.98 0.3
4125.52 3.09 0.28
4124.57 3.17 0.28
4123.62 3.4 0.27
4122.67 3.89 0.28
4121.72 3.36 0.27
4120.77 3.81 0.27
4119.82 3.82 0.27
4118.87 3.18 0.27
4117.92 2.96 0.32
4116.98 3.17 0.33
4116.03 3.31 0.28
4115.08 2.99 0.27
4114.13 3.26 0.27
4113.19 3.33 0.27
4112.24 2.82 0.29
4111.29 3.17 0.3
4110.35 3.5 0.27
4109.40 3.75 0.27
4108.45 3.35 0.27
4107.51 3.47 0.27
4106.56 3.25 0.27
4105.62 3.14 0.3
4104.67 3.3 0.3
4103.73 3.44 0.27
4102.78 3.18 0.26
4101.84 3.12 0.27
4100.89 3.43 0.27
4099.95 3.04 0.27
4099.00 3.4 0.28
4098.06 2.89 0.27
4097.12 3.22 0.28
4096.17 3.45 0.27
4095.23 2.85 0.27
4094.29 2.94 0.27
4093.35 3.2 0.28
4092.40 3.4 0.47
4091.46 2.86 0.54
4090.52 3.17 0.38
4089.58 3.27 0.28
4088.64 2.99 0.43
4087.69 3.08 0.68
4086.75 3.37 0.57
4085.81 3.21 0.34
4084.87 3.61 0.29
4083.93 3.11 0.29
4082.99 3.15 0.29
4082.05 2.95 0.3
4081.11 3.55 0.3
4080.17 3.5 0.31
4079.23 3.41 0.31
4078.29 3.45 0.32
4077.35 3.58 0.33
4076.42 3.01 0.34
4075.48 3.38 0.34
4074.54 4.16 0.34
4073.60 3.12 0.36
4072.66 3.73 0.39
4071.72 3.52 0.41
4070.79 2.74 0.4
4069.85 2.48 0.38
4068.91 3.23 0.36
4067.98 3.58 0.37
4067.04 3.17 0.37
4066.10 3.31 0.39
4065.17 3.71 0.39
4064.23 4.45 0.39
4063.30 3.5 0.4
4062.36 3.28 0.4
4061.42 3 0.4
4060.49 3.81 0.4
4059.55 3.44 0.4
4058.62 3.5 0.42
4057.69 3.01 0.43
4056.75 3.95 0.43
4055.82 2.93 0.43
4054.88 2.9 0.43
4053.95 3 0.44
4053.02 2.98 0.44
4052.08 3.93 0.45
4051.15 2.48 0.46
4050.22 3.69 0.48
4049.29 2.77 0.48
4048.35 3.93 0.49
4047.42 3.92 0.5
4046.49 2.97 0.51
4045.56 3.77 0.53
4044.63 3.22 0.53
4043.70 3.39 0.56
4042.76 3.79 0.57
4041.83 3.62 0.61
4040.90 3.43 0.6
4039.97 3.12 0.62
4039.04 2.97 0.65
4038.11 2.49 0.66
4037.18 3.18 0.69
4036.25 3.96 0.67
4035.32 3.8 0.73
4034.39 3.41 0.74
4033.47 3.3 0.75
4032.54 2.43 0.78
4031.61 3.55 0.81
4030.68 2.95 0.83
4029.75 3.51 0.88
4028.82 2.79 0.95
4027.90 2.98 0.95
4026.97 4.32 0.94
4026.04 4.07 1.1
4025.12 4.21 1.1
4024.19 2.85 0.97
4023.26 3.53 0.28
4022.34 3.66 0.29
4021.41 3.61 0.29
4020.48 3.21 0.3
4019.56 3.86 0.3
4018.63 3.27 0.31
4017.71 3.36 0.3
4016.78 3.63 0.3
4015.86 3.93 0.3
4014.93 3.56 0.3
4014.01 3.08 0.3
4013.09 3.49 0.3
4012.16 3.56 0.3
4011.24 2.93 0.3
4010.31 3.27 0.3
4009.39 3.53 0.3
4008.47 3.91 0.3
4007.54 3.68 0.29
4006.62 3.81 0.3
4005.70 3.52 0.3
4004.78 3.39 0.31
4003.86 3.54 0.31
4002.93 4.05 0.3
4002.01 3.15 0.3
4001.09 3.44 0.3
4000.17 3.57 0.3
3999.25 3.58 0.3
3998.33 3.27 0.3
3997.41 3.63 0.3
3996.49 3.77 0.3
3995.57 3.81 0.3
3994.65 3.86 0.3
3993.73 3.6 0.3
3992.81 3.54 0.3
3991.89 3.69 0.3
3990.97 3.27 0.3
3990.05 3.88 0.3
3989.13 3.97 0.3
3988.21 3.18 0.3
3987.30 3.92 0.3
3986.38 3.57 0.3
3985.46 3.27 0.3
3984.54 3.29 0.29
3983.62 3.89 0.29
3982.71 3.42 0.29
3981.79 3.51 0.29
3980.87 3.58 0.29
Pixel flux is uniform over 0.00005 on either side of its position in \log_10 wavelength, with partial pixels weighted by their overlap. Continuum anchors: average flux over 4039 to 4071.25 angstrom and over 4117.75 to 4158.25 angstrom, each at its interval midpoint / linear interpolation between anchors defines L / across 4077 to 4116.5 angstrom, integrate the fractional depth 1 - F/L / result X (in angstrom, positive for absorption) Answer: 1.41 angstrom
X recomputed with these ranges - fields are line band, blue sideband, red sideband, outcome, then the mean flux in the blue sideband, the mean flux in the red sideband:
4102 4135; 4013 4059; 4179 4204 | 1.0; 3.38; 3.49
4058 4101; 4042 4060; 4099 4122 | 0.3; 3.35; 3.3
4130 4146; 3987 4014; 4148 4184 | 0.0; 3.57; 3.36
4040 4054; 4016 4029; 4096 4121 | 0.3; 3.55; 3.28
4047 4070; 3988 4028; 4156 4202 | 1.0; 3.58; 3.42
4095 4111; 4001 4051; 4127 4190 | 0.6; 3.44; 3.4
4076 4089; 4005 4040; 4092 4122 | 0.1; 3.43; 3.26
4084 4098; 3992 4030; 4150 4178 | 1.1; 3.55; 3.36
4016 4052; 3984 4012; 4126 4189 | 1.2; 3.56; 3.39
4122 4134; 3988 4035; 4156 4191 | 0.3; 3.51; 3.4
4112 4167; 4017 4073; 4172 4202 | 0.9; 3.38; 3.44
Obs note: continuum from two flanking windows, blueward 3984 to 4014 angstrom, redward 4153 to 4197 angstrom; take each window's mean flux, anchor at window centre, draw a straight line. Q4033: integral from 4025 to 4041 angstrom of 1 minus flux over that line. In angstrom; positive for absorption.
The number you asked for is 0.8 angstrom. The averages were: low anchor 3.55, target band 3.34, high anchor 3.41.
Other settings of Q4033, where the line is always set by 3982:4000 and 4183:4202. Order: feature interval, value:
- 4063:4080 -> 0.7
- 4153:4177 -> 1.1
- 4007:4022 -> 0.4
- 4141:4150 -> 0.5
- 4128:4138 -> 0.5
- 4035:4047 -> 0.7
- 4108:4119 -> 1.0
